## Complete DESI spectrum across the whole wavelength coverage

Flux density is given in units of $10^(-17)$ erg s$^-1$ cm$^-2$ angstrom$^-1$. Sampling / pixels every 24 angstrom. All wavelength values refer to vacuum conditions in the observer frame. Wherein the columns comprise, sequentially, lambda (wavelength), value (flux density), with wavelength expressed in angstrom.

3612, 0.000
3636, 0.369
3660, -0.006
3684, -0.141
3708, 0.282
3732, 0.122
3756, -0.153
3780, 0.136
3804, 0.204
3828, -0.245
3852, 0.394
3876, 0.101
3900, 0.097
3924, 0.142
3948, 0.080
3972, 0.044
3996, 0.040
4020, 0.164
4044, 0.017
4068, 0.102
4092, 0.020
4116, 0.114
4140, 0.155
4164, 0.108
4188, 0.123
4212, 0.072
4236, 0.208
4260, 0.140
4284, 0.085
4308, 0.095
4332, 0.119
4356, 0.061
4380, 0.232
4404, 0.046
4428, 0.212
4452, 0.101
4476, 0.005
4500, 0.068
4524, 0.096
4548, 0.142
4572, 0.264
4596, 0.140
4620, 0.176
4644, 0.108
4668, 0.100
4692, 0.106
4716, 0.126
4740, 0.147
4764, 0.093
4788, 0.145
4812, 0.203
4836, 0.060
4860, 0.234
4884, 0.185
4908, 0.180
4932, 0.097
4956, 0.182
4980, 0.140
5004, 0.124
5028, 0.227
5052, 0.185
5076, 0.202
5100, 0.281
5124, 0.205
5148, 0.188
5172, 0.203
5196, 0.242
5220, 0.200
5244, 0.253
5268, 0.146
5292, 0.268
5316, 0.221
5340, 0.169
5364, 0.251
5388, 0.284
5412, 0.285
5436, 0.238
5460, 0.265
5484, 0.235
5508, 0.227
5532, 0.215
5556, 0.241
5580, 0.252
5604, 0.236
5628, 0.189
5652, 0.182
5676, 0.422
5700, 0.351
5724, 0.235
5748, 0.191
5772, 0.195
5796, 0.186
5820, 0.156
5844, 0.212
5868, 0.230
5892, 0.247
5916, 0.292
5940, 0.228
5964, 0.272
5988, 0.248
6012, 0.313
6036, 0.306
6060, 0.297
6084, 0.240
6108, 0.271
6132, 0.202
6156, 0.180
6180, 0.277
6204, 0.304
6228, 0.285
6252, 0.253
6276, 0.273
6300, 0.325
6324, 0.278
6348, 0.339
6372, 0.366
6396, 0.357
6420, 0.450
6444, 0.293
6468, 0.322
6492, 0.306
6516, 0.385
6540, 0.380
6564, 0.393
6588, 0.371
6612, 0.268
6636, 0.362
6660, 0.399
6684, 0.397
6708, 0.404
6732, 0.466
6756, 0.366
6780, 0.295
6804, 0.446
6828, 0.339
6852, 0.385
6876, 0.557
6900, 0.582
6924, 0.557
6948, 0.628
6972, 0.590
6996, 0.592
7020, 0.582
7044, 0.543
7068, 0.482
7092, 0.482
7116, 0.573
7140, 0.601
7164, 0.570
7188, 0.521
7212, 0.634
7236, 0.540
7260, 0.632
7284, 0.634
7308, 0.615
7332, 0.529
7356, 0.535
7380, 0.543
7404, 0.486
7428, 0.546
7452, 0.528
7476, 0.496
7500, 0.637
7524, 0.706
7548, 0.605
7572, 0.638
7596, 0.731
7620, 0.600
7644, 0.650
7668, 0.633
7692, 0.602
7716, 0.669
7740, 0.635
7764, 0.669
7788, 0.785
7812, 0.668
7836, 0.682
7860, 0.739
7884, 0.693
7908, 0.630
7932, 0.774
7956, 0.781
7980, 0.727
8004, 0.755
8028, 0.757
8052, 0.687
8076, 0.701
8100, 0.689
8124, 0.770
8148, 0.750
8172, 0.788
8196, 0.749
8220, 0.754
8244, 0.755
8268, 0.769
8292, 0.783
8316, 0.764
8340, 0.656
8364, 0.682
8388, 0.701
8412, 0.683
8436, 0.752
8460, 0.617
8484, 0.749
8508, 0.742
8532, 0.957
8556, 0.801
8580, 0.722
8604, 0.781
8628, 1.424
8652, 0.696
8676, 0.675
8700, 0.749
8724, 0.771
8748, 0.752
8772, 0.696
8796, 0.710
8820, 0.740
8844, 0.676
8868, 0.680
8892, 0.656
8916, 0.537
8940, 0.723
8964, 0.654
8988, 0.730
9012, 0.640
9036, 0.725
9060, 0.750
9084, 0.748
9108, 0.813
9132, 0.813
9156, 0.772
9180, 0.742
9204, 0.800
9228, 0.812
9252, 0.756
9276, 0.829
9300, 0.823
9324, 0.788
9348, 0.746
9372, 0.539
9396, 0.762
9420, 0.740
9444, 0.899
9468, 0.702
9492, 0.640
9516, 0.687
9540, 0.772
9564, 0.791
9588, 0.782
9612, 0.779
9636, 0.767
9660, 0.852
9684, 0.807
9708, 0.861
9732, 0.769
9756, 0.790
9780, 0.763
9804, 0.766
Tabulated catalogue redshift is 0.72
